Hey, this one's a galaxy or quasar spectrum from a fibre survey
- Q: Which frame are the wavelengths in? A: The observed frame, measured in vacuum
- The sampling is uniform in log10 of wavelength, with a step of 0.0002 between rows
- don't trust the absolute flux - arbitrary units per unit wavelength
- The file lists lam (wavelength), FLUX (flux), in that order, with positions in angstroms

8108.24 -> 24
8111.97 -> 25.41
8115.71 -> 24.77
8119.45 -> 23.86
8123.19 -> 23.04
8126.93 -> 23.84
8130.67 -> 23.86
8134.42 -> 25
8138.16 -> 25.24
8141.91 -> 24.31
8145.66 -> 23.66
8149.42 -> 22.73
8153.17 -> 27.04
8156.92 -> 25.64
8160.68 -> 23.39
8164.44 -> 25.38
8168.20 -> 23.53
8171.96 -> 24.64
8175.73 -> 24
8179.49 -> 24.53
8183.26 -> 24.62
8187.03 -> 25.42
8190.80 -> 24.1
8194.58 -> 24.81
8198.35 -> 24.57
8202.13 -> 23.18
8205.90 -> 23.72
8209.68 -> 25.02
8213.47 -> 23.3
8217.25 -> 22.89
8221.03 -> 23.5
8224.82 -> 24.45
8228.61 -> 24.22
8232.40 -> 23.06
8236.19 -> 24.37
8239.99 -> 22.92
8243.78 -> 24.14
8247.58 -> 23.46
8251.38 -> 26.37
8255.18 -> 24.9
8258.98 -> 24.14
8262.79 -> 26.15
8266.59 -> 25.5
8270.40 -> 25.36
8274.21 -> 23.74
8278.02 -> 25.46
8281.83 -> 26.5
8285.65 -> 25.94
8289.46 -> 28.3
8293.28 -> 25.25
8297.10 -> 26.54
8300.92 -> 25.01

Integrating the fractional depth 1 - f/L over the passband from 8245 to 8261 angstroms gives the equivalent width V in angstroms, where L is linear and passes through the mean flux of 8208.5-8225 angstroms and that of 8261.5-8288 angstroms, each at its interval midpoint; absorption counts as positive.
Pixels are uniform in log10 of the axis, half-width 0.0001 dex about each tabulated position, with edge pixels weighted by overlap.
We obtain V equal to 0.1 angstroms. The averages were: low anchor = 23.7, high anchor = 25.6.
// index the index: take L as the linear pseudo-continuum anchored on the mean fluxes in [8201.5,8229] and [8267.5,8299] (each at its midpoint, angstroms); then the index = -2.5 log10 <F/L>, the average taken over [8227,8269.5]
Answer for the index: 0.01 mag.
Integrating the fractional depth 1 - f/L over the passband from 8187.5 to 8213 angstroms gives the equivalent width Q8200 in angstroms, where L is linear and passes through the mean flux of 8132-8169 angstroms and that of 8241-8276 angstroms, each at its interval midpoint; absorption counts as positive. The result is 0.5 angstroms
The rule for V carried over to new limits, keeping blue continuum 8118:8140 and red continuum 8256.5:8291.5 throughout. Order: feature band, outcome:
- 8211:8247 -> 2.19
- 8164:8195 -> 0.21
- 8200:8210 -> 0.45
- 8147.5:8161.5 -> -0.22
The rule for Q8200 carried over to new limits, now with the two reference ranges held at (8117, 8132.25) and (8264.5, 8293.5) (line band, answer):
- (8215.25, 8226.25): 0.6 angstroms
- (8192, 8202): 0.1 angstroms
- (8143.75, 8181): -0.4 angstroms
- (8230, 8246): 1.0 angstroms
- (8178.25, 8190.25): -0.1 angstroms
